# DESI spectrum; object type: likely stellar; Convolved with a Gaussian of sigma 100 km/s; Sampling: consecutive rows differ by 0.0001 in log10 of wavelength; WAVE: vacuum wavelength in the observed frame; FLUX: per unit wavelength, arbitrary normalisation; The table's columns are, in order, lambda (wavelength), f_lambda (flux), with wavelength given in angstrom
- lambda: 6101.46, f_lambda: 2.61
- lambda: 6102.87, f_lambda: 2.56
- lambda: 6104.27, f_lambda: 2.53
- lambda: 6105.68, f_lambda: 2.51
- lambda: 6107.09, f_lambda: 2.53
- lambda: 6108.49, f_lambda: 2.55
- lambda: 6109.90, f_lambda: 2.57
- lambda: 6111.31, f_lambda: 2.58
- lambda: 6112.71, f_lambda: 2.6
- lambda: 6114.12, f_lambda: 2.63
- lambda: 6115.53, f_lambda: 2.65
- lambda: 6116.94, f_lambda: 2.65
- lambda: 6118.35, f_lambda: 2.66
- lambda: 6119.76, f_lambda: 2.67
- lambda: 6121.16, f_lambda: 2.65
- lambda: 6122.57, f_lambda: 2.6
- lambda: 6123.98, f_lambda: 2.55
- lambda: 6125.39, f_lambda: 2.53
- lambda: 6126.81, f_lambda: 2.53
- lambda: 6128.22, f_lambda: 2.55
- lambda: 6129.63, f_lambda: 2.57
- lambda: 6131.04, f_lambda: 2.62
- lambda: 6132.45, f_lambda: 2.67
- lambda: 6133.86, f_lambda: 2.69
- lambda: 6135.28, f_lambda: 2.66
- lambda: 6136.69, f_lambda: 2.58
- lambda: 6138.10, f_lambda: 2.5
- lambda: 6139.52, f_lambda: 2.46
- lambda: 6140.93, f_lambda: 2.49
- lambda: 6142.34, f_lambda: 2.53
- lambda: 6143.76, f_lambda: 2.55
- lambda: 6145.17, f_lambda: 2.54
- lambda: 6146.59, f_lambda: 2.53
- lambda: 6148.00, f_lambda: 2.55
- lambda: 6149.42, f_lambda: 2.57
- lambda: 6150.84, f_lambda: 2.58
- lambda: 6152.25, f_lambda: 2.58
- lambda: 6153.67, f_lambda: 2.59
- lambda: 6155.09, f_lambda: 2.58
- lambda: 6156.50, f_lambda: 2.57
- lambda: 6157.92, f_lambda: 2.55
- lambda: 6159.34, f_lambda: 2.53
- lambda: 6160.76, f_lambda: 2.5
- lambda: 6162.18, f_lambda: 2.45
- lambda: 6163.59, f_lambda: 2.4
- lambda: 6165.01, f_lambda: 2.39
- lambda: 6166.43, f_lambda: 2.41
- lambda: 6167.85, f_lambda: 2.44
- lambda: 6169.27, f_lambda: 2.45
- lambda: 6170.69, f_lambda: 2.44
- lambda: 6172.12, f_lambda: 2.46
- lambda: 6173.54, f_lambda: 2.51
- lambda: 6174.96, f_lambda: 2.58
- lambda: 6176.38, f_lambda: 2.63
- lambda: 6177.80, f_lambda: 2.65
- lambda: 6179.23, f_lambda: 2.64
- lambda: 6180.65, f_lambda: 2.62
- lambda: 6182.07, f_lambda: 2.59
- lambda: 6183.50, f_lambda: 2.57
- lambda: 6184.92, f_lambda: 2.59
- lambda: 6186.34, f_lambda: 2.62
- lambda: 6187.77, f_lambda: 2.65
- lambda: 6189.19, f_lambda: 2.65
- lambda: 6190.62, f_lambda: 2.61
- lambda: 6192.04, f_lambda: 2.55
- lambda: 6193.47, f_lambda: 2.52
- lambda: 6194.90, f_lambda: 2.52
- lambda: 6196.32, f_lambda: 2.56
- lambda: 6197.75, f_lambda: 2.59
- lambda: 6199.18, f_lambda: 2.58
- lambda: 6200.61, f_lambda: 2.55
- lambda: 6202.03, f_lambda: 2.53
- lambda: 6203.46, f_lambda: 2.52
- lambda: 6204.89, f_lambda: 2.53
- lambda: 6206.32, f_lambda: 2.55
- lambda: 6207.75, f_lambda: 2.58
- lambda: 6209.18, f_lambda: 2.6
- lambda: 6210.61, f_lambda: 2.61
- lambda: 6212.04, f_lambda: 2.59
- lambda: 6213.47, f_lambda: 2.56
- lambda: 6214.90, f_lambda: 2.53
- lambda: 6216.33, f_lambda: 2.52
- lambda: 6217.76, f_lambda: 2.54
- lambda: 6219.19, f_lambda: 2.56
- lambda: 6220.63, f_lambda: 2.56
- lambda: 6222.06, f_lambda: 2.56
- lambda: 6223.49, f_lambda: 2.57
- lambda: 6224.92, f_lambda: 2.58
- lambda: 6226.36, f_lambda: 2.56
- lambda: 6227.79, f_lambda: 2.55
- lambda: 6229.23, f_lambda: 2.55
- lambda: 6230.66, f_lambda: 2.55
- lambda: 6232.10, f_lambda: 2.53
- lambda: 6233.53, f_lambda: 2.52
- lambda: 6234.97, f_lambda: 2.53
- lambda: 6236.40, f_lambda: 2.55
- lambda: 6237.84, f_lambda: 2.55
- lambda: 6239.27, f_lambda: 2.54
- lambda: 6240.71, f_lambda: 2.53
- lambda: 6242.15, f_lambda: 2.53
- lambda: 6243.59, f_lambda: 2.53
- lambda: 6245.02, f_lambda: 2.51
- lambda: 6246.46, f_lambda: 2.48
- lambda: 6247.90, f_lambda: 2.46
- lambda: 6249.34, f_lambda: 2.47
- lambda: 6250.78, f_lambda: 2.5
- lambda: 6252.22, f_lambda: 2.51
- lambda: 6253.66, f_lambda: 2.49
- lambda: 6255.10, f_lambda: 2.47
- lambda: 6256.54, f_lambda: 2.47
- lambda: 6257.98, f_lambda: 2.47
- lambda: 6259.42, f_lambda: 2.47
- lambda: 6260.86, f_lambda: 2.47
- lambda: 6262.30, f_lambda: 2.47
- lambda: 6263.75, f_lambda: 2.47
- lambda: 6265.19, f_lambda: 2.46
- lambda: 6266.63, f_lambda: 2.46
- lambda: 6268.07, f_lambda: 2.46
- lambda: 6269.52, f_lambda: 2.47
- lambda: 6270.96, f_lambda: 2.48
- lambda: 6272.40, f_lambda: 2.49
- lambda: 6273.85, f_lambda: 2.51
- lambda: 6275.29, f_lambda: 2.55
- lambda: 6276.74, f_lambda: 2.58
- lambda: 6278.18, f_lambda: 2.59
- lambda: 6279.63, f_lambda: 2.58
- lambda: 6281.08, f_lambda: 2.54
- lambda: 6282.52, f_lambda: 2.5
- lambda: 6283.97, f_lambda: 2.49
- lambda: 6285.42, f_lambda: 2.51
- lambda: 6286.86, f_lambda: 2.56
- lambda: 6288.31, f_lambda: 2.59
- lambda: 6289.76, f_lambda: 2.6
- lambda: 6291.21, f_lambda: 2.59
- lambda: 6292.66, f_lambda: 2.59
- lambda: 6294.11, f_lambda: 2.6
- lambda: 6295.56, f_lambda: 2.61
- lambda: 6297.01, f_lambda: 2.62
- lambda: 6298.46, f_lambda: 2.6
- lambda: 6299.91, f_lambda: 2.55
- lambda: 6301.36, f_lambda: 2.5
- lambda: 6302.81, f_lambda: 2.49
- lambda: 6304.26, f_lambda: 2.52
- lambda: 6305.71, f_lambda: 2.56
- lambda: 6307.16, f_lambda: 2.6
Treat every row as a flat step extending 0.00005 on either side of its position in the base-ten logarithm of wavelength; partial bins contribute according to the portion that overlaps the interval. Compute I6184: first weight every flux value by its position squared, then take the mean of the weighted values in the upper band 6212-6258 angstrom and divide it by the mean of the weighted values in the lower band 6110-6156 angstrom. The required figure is 1.01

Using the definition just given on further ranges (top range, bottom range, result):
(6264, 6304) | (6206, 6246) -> 1.01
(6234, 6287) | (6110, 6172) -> 1.02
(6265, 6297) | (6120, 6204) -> 1.03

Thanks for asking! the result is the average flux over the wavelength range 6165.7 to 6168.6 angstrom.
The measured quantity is 2.43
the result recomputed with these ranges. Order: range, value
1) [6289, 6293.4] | 2.59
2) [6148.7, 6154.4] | 2.58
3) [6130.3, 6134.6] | 2.66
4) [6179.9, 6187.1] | 2.6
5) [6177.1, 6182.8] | 2.62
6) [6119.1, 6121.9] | 2.67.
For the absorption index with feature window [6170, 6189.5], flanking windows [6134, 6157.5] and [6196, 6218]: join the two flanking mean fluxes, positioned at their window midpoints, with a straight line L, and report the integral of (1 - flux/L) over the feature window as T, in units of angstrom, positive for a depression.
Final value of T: -0.2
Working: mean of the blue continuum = 2.56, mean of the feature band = 2.58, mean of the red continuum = 2.56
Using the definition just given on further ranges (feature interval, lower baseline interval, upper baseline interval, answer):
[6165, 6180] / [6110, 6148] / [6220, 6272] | 0.2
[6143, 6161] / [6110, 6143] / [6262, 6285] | 0.1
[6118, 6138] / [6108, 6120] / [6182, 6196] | 0.0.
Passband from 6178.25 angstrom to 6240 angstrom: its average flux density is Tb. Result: 2.57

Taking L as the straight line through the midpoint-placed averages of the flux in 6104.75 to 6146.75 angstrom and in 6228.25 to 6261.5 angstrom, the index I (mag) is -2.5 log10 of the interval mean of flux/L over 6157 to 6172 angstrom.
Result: 0.04 mag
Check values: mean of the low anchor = 2.58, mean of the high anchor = 2.51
